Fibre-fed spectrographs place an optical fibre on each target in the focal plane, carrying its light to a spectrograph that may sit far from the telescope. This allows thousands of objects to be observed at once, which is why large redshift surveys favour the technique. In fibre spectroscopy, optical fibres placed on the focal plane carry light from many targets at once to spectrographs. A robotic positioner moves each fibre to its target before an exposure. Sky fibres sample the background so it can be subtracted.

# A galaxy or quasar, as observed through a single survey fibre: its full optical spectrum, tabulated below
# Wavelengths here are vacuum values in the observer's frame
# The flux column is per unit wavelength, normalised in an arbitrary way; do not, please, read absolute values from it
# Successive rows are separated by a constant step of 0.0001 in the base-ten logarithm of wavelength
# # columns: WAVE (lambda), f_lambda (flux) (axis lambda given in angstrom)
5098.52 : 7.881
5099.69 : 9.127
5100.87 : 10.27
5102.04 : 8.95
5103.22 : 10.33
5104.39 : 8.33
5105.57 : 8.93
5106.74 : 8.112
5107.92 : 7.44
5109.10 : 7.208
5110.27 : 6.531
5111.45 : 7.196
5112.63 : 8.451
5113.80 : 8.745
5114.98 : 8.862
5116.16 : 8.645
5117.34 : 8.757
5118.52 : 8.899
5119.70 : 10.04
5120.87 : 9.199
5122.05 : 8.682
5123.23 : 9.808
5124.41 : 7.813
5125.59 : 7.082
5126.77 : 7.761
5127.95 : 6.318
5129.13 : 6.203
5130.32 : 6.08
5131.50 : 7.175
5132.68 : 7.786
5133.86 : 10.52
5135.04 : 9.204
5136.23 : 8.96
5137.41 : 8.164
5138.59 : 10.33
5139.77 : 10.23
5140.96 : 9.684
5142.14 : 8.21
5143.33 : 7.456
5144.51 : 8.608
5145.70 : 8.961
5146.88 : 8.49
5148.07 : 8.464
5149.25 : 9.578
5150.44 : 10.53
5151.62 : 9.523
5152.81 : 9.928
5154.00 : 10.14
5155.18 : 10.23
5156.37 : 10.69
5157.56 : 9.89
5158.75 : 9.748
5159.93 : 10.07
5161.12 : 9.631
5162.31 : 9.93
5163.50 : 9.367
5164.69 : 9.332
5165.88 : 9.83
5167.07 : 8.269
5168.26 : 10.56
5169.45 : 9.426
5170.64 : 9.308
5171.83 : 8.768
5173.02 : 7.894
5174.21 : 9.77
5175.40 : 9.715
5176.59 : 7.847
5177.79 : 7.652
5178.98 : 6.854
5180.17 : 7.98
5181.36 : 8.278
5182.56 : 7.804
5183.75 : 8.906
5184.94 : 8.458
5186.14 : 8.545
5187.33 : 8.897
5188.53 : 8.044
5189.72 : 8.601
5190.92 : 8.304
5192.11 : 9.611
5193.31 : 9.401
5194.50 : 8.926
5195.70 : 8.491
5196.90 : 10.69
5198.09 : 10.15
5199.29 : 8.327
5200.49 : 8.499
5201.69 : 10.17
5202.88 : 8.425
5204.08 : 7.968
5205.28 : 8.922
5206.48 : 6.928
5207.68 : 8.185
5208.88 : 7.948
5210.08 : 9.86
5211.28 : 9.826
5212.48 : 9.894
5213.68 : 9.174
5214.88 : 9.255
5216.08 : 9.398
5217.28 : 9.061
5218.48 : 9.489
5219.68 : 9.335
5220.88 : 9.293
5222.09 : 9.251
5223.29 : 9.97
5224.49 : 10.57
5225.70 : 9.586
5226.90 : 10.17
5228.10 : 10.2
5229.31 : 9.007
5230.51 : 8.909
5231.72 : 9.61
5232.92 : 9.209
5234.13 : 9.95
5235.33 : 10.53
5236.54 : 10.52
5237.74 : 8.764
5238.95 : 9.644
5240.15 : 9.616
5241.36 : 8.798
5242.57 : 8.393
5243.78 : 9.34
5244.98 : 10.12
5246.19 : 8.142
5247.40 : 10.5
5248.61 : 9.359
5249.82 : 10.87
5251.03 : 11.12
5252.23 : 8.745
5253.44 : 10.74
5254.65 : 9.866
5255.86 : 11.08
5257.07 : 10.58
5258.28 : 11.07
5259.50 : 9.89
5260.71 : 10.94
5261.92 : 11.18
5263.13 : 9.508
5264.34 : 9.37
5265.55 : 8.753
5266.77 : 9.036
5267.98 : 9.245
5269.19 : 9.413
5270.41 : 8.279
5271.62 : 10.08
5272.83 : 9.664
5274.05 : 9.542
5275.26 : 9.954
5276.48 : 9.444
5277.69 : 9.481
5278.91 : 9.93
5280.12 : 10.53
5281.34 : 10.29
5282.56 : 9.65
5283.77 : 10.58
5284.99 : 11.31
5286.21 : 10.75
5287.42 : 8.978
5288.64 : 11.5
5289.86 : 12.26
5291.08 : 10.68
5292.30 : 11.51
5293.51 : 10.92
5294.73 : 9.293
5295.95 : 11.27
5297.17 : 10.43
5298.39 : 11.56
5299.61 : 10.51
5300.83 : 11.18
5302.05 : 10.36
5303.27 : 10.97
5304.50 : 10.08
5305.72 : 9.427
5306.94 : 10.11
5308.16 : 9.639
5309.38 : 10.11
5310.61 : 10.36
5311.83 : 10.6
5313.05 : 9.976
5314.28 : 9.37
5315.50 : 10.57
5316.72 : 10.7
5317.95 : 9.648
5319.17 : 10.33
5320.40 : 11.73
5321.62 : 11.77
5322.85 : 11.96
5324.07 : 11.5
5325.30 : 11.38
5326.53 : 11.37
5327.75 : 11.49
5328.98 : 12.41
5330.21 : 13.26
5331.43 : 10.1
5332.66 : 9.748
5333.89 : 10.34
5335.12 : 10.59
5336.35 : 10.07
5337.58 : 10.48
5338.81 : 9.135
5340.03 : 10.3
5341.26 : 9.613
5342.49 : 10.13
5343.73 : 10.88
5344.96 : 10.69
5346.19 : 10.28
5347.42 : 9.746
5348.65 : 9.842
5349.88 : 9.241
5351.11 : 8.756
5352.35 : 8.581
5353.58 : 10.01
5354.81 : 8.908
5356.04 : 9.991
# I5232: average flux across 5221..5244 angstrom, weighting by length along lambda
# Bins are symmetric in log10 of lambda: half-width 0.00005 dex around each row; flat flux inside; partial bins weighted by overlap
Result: 9.57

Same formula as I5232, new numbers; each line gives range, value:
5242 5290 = 9.97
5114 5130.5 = 8.21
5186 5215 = 8.92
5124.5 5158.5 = 8.79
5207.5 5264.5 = 9.72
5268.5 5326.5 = 10.4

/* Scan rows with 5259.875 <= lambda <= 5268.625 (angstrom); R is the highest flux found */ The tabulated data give 11.18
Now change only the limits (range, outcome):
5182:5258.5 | 11.12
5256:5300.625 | 12.26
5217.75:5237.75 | 10.57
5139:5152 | 10.53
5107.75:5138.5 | 10.52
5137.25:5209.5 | 10.69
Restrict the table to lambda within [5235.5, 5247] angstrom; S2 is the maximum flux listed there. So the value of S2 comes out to 10.52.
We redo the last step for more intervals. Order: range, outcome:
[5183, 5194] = 9.611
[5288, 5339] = 13.26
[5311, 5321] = 11.73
